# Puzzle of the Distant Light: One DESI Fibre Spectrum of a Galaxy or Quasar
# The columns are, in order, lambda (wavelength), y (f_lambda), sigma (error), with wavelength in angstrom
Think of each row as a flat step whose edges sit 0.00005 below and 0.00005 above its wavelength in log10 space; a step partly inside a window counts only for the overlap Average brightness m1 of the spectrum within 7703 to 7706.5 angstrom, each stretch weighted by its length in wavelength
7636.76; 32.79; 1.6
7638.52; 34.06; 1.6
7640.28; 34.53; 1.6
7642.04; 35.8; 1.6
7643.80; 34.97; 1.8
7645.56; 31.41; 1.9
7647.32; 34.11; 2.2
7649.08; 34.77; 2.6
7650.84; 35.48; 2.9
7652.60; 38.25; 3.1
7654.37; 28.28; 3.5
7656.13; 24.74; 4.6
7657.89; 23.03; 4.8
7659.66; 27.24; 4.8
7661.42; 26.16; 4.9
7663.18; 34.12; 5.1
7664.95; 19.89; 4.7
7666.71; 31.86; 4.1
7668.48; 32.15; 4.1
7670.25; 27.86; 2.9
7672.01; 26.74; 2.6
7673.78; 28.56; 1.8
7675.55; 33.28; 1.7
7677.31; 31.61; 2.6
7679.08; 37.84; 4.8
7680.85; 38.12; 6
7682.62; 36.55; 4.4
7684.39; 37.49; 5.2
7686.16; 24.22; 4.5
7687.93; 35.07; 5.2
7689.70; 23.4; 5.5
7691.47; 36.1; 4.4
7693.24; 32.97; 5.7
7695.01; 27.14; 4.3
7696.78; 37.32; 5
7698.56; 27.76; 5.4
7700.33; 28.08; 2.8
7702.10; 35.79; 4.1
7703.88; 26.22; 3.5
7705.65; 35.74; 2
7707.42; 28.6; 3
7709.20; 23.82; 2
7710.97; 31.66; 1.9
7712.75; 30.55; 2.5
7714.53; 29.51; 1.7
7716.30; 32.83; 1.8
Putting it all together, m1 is 31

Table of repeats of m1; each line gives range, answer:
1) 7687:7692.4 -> 31.5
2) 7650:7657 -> 31.7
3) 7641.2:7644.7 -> 35.4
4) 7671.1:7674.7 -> 27.7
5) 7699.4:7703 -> 31.9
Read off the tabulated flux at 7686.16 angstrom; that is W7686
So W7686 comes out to 24.22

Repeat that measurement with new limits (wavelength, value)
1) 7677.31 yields 31.61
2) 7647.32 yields 34.11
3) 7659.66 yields 27.24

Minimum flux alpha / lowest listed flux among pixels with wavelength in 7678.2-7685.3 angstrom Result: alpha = 36.55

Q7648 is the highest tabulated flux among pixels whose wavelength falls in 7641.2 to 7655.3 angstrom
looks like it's 38.25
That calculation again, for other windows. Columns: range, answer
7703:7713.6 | 35.74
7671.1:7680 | 37.84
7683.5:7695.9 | 37.49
